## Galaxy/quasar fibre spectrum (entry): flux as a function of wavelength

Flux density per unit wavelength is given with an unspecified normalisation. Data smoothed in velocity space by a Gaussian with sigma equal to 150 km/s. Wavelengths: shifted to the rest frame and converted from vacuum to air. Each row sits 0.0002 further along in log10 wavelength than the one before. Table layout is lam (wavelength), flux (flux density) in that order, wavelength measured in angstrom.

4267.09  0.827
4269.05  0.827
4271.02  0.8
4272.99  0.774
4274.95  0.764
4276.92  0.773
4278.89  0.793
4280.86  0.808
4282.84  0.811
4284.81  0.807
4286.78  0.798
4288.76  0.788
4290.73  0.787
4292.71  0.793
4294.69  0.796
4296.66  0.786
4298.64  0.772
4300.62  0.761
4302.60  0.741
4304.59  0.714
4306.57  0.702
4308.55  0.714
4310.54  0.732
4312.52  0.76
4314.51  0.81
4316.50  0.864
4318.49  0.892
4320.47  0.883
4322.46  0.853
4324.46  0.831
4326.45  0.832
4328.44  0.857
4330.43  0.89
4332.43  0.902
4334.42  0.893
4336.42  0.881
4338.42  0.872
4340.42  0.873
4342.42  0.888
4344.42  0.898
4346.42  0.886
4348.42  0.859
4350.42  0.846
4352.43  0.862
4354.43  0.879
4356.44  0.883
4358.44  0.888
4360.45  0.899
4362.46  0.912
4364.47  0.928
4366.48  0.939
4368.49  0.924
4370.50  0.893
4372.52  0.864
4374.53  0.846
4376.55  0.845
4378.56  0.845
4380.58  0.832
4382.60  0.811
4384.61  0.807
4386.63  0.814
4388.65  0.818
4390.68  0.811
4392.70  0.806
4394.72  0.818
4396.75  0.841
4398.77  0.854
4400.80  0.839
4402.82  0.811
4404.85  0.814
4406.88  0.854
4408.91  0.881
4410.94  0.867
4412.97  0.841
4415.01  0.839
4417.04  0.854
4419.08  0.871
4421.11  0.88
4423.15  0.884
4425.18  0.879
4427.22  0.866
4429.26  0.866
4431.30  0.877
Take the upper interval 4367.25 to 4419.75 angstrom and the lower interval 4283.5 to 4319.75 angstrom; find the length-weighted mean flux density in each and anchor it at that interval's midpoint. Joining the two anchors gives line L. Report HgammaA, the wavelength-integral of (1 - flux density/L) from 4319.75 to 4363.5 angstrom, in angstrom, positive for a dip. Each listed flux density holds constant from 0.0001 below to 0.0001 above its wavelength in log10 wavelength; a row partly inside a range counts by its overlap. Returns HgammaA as -3.7 angstrom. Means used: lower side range 0.78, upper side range 0.842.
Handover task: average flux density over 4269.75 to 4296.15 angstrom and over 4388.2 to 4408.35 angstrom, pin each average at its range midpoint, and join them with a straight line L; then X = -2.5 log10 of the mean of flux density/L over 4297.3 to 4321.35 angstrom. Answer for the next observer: 0.030 mag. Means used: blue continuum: 0.792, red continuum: 0.828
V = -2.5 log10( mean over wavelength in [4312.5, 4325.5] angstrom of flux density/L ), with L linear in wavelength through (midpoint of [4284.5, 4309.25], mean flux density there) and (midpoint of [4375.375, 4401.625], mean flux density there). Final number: -0.090 mag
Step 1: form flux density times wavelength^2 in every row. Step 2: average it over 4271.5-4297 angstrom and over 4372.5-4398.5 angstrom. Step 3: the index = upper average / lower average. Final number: 1.10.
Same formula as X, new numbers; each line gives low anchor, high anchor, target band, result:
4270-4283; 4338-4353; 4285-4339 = 0.03 mag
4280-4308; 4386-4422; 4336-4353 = -0.09 mag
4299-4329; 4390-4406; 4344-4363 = -0.09 mag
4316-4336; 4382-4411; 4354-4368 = -0.07 mag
